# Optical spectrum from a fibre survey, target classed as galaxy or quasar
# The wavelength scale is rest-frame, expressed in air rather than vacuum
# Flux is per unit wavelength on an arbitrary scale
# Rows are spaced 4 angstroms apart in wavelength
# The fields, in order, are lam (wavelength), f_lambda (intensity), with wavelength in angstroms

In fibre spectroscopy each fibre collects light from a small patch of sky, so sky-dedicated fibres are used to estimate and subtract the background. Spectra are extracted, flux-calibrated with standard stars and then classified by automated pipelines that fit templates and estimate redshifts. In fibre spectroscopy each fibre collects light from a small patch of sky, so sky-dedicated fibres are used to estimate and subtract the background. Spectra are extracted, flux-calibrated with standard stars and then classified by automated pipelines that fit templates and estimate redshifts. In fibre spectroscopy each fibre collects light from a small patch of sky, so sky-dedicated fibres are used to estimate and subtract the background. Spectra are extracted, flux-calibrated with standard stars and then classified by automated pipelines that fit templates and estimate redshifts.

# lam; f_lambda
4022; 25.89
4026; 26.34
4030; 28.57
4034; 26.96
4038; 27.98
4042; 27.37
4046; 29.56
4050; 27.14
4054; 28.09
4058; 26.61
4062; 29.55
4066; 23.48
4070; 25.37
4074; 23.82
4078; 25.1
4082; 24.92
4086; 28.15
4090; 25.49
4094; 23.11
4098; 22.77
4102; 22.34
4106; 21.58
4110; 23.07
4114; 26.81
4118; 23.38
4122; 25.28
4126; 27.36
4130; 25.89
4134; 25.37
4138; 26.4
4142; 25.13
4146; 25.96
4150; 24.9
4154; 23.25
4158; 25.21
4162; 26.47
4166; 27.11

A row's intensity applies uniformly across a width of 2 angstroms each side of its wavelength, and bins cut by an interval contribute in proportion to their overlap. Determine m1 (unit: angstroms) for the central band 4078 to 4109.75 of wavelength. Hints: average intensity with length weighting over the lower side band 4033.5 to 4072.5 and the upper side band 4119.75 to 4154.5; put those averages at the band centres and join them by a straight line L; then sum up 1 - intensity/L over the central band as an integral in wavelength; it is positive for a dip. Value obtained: 2.8 angstroms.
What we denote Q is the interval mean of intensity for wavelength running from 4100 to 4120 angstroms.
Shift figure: 23.4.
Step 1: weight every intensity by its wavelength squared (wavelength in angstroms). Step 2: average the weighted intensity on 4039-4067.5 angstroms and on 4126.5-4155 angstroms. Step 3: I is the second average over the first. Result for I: 0.97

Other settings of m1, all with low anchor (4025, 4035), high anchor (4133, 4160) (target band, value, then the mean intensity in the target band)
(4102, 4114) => 1.31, 23.1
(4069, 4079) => 0.71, 24.7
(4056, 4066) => -0.13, 27.2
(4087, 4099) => 0.90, 24.2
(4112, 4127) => 0.05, 25.6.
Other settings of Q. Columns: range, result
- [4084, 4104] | 24.4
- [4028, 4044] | 27.7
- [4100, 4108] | 22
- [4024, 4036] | 27.3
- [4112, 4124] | 25.2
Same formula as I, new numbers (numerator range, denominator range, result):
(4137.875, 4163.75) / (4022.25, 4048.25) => 0.97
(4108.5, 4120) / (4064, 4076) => 1.03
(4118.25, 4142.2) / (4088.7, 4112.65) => 1.13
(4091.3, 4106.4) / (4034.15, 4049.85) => 0.83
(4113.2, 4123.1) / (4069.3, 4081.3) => 1.03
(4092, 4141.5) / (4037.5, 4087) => 0.94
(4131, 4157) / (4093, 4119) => 1.10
